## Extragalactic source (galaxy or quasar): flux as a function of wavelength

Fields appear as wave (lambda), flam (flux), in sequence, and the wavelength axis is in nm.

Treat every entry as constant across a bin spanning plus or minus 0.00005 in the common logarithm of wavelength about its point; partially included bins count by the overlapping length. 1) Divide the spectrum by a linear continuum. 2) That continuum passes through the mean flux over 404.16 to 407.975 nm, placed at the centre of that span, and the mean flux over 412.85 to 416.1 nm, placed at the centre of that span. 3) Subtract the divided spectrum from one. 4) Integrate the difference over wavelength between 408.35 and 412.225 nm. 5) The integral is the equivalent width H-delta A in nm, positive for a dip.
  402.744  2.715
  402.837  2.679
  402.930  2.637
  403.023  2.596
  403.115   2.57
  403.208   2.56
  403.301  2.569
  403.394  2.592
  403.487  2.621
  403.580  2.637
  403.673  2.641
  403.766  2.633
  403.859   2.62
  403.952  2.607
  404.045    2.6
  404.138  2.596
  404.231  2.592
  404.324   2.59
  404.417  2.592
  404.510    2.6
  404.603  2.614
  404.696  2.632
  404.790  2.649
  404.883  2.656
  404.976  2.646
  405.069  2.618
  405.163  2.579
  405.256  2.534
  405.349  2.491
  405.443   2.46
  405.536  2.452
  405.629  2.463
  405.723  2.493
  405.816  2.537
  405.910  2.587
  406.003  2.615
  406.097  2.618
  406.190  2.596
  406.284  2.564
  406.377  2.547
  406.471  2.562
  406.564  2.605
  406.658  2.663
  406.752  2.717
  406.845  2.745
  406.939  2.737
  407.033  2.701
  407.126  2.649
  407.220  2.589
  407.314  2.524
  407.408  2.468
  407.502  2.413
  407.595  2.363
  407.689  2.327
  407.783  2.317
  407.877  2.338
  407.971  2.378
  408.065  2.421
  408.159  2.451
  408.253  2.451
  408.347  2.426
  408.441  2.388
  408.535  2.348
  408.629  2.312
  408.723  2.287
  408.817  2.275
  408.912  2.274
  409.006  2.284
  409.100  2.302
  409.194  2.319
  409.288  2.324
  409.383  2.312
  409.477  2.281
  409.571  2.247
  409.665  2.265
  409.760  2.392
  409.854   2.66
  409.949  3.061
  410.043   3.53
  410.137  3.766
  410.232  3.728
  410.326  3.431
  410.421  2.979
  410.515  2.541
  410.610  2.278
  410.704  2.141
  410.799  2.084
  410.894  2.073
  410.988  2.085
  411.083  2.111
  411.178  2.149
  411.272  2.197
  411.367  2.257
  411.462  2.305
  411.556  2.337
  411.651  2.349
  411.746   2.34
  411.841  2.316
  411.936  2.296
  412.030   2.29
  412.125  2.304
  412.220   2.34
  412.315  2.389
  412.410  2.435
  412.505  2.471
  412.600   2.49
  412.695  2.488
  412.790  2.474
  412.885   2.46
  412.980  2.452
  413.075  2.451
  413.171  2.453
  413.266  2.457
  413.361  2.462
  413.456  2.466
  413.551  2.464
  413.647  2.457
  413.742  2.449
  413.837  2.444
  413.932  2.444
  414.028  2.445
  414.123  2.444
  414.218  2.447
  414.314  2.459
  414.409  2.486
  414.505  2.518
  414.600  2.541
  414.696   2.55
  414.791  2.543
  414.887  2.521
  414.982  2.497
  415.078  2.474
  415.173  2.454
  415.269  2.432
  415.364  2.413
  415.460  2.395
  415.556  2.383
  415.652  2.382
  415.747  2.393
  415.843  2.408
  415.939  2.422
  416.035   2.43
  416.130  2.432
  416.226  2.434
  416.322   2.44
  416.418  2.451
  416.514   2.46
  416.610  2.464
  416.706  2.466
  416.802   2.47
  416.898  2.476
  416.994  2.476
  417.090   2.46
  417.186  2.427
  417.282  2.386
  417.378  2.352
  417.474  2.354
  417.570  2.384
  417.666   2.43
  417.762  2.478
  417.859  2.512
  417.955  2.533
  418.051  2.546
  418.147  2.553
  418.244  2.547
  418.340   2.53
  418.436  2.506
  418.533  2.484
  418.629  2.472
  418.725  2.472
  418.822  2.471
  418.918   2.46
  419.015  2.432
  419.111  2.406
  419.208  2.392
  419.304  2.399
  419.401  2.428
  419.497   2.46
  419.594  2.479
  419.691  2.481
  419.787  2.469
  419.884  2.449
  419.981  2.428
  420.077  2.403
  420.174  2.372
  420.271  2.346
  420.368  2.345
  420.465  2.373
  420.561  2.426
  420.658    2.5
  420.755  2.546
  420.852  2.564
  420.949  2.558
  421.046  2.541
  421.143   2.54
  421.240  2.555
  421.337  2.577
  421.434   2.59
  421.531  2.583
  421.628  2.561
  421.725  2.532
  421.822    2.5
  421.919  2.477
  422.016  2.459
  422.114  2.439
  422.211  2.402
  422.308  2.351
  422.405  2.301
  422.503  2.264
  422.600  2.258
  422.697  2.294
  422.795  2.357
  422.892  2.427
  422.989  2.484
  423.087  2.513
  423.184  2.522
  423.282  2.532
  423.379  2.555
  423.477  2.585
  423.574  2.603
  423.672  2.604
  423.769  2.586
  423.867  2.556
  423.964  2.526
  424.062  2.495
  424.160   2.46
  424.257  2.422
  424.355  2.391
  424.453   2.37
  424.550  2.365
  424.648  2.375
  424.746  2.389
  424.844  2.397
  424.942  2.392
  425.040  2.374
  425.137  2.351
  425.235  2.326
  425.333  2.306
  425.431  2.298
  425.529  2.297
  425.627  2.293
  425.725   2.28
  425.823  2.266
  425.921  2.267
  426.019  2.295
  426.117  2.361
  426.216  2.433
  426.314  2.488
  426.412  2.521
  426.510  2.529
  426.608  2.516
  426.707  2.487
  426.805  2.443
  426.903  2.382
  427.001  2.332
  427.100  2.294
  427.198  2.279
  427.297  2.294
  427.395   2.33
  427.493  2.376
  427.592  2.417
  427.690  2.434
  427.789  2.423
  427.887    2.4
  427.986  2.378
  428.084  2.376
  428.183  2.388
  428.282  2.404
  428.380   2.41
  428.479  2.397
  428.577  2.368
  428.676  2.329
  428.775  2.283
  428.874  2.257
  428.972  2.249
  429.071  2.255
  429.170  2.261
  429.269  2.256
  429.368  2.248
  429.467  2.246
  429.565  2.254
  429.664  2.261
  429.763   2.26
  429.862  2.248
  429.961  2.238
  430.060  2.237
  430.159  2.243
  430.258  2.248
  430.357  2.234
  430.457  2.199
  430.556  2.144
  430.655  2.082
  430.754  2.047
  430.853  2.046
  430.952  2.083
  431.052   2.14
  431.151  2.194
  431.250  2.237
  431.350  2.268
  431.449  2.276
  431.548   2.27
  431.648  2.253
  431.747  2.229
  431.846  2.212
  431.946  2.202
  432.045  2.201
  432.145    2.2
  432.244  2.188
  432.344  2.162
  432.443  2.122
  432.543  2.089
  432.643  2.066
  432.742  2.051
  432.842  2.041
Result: 0.083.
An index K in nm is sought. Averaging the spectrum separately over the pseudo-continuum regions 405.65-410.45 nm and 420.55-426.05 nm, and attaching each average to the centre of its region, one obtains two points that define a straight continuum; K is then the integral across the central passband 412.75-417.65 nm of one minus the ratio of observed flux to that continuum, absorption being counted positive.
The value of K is 0.12 nm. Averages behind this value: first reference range 2.57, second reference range 2.44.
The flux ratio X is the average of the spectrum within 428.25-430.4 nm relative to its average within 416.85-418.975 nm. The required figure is 0.9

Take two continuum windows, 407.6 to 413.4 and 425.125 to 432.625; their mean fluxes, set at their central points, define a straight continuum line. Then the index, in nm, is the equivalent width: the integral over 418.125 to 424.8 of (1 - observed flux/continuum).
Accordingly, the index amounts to -0.33 nm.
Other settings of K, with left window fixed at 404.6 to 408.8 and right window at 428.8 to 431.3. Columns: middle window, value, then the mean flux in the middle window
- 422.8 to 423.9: -0.11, 2.54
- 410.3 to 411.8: 0.08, 2.34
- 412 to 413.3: 0.01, 2.43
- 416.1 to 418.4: -0.08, 2.46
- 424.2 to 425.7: -0.05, 2.36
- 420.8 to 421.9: -0.11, 2.55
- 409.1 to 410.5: -0.17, 2.78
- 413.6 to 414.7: -0.02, 2.47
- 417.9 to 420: -0.10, 2.47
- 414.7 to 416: -0.02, 2.44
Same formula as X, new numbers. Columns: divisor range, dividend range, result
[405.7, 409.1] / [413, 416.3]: 0.99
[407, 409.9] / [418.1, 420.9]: 1.03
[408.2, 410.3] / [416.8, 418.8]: 0.96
